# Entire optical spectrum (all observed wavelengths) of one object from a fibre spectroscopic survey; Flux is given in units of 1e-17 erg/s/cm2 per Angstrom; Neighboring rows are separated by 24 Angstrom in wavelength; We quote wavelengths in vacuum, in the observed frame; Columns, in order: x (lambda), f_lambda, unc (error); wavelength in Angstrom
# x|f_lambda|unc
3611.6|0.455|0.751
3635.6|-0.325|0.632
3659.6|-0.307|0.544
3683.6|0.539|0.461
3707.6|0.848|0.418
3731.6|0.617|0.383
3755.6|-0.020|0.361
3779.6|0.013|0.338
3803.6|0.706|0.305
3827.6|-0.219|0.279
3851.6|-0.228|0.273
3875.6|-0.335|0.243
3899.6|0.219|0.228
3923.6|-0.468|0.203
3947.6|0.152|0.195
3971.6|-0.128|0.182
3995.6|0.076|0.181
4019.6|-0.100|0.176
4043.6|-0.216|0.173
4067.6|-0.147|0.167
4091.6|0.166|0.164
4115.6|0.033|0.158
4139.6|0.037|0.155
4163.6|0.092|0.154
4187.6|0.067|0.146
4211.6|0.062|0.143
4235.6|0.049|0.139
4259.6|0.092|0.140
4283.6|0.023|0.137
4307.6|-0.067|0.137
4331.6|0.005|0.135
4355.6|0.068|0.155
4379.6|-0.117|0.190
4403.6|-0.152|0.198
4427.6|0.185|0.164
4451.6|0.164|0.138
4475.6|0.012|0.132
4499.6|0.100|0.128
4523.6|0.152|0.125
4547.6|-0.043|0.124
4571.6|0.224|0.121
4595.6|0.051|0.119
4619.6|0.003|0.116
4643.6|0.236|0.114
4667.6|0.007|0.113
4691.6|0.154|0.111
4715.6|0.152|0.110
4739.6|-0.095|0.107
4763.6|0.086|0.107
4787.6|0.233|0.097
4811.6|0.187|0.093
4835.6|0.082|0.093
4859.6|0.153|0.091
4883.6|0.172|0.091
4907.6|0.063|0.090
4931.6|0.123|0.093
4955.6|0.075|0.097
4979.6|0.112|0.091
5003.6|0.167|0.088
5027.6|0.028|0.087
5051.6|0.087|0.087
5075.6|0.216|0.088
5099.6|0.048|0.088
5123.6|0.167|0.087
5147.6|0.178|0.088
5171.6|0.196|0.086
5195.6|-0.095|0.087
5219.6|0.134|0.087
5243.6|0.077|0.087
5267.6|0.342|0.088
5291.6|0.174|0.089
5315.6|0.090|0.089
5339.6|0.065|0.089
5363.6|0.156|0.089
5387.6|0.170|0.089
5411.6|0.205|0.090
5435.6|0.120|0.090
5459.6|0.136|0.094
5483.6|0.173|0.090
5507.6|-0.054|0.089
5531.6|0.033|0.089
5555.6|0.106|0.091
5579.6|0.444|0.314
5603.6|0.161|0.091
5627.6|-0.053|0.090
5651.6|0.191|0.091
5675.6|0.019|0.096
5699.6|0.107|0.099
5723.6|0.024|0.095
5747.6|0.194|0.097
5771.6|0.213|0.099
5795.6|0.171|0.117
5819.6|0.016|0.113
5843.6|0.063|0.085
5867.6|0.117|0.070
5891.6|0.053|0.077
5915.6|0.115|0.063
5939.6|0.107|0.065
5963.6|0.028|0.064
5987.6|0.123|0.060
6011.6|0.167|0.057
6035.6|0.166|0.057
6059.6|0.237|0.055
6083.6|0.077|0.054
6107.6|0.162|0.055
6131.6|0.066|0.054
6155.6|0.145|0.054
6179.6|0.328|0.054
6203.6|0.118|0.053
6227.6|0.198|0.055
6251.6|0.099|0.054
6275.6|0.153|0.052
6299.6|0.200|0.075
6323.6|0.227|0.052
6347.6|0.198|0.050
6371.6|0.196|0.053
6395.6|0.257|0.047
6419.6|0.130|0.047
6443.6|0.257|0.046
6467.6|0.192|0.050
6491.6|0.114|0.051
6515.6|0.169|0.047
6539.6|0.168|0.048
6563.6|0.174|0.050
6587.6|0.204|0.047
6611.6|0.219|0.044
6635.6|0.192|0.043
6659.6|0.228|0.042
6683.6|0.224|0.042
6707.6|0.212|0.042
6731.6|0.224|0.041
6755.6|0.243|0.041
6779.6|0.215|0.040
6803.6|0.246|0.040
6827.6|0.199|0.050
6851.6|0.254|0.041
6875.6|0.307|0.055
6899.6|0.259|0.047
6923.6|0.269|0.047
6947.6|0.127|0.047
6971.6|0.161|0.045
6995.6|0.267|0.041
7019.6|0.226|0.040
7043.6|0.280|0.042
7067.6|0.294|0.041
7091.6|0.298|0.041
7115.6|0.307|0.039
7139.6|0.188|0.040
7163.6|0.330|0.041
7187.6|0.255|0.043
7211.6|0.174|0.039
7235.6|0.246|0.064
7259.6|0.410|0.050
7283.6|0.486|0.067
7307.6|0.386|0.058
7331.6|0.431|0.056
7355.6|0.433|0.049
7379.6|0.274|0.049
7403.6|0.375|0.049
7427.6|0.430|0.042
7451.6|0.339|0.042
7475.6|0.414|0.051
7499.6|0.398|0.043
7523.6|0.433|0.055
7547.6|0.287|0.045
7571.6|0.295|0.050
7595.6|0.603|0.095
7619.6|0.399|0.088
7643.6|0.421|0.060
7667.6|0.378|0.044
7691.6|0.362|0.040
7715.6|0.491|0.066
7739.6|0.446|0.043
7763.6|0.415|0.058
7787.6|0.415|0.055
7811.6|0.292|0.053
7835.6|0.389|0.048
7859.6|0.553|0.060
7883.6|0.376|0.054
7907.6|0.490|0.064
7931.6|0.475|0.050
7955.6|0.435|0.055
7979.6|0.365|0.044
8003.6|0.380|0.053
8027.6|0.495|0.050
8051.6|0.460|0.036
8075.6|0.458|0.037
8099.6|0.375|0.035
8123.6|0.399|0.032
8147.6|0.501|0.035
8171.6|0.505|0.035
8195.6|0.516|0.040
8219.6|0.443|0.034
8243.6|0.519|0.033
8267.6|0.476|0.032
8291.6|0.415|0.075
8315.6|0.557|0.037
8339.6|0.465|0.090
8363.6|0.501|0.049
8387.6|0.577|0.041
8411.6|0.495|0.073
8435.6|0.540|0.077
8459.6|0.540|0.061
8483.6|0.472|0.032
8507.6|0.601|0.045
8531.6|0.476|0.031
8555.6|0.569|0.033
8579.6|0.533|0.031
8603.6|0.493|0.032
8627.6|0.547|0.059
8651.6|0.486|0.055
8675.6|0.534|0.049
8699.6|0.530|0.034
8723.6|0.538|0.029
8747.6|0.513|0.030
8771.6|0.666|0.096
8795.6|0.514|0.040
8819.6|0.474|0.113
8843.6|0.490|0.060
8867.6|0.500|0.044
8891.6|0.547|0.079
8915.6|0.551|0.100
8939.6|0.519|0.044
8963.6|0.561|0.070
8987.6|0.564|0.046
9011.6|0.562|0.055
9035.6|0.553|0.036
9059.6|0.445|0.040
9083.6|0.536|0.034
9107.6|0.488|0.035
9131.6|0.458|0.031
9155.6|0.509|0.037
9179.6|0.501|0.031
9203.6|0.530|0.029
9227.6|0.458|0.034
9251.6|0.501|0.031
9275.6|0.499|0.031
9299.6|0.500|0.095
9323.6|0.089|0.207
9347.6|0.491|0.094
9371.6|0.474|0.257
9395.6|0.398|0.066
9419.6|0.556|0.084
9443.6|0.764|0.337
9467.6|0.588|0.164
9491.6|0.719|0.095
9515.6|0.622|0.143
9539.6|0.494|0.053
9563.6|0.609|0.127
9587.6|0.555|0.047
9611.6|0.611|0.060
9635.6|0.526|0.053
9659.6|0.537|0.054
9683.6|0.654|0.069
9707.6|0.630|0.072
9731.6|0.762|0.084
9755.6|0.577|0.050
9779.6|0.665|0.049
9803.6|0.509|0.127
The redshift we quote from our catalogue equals 0.82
